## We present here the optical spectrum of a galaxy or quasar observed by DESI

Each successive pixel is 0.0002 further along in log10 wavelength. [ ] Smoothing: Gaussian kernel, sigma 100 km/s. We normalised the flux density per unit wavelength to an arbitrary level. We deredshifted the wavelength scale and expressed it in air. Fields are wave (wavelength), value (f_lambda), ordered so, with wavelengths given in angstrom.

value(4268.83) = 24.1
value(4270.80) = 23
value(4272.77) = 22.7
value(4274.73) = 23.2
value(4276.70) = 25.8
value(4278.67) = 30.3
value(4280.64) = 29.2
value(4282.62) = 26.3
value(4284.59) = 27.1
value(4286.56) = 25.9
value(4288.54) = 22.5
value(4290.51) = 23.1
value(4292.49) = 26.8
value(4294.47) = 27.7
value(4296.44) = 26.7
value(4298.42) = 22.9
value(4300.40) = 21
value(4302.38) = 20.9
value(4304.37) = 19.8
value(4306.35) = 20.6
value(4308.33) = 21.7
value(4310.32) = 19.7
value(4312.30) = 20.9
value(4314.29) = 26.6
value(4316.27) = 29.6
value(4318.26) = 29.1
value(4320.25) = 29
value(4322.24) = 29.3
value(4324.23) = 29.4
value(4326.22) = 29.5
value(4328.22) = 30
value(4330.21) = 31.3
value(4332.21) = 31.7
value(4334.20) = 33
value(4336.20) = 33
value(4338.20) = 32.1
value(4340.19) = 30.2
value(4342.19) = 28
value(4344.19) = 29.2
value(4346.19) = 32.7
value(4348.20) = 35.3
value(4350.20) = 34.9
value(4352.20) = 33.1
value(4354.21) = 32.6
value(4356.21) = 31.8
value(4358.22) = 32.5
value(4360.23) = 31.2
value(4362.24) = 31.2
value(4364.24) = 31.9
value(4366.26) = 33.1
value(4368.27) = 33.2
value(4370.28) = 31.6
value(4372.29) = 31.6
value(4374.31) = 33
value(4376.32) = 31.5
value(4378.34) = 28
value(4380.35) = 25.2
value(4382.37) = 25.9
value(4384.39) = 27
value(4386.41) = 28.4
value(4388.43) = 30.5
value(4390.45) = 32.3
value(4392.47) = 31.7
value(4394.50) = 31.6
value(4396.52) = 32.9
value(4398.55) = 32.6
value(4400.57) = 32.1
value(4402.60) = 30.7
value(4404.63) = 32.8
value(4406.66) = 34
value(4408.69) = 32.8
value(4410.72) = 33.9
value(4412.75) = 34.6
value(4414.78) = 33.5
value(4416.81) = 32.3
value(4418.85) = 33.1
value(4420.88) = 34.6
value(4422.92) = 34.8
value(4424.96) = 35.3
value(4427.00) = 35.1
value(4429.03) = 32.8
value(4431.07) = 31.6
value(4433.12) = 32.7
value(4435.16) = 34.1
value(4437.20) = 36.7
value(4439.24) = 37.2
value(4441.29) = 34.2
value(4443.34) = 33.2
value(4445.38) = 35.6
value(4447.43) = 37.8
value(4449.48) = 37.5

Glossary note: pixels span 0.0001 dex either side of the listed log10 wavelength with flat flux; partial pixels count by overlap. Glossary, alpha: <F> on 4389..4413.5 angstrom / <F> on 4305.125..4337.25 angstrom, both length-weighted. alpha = 1.2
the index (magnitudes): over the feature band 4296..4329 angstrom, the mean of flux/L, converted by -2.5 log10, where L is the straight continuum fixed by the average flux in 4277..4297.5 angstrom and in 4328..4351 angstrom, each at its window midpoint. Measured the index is 0.17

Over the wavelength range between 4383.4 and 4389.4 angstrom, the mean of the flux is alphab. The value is 28.6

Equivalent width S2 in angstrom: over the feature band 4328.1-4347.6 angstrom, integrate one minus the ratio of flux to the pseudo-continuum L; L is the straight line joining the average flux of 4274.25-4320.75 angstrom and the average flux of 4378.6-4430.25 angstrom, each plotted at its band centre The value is -2.7 angstrom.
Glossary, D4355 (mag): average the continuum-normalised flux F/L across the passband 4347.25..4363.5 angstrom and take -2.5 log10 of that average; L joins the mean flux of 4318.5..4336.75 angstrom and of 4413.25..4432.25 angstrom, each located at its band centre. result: -0.05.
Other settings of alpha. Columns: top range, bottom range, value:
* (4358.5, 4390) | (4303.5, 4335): 1.12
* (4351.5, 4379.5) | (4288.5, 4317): 1.36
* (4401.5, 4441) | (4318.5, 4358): 1.08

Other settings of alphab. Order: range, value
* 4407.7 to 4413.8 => 33.8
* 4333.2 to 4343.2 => 31.3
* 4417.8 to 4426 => 34.4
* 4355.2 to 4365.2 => 31.7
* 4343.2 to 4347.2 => 30.9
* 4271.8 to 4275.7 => 23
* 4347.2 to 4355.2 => 34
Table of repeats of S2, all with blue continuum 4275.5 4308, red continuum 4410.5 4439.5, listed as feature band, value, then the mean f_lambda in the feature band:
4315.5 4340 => -3.0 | 30.6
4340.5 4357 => -1.9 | 32.1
